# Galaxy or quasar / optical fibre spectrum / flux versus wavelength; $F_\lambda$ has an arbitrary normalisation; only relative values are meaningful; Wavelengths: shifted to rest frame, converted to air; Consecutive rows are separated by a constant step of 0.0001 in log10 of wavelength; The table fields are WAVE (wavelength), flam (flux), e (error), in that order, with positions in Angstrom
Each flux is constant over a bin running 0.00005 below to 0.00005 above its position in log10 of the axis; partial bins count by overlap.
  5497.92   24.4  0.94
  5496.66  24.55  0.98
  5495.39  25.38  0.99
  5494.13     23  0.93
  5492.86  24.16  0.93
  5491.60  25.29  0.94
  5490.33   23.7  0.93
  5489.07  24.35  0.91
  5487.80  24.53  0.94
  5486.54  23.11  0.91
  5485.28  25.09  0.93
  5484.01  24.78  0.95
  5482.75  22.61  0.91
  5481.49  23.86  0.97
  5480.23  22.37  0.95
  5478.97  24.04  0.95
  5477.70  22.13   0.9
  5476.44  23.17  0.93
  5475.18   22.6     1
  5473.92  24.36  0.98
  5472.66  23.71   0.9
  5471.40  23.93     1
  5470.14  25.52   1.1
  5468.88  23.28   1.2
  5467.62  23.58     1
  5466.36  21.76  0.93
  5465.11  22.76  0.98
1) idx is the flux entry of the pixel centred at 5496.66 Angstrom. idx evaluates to 24.55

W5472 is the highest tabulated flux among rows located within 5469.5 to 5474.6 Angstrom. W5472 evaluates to 25.52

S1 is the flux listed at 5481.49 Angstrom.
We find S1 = 23.86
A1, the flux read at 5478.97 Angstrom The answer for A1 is 24.04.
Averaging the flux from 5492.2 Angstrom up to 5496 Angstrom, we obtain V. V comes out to 24.2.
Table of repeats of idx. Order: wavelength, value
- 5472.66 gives 23.71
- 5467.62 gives 23.58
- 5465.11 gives 22.76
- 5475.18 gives 22.6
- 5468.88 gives 23.28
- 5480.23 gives 22.37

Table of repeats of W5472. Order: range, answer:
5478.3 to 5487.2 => 25.09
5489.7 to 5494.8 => 25.29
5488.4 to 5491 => 24.35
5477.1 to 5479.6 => 24.04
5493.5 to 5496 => 25.38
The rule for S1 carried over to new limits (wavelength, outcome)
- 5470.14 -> 25.52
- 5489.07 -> 24.35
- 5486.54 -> 23.11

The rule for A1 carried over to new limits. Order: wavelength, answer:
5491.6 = 25.29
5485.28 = 25.09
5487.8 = 24.53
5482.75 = 22.61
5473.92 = 24.36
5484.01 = 24.78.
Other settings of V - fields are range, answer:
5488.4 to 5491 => 24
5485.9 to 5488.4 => 23.9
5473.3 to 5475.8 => 23.5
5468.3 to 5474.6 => 24.2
